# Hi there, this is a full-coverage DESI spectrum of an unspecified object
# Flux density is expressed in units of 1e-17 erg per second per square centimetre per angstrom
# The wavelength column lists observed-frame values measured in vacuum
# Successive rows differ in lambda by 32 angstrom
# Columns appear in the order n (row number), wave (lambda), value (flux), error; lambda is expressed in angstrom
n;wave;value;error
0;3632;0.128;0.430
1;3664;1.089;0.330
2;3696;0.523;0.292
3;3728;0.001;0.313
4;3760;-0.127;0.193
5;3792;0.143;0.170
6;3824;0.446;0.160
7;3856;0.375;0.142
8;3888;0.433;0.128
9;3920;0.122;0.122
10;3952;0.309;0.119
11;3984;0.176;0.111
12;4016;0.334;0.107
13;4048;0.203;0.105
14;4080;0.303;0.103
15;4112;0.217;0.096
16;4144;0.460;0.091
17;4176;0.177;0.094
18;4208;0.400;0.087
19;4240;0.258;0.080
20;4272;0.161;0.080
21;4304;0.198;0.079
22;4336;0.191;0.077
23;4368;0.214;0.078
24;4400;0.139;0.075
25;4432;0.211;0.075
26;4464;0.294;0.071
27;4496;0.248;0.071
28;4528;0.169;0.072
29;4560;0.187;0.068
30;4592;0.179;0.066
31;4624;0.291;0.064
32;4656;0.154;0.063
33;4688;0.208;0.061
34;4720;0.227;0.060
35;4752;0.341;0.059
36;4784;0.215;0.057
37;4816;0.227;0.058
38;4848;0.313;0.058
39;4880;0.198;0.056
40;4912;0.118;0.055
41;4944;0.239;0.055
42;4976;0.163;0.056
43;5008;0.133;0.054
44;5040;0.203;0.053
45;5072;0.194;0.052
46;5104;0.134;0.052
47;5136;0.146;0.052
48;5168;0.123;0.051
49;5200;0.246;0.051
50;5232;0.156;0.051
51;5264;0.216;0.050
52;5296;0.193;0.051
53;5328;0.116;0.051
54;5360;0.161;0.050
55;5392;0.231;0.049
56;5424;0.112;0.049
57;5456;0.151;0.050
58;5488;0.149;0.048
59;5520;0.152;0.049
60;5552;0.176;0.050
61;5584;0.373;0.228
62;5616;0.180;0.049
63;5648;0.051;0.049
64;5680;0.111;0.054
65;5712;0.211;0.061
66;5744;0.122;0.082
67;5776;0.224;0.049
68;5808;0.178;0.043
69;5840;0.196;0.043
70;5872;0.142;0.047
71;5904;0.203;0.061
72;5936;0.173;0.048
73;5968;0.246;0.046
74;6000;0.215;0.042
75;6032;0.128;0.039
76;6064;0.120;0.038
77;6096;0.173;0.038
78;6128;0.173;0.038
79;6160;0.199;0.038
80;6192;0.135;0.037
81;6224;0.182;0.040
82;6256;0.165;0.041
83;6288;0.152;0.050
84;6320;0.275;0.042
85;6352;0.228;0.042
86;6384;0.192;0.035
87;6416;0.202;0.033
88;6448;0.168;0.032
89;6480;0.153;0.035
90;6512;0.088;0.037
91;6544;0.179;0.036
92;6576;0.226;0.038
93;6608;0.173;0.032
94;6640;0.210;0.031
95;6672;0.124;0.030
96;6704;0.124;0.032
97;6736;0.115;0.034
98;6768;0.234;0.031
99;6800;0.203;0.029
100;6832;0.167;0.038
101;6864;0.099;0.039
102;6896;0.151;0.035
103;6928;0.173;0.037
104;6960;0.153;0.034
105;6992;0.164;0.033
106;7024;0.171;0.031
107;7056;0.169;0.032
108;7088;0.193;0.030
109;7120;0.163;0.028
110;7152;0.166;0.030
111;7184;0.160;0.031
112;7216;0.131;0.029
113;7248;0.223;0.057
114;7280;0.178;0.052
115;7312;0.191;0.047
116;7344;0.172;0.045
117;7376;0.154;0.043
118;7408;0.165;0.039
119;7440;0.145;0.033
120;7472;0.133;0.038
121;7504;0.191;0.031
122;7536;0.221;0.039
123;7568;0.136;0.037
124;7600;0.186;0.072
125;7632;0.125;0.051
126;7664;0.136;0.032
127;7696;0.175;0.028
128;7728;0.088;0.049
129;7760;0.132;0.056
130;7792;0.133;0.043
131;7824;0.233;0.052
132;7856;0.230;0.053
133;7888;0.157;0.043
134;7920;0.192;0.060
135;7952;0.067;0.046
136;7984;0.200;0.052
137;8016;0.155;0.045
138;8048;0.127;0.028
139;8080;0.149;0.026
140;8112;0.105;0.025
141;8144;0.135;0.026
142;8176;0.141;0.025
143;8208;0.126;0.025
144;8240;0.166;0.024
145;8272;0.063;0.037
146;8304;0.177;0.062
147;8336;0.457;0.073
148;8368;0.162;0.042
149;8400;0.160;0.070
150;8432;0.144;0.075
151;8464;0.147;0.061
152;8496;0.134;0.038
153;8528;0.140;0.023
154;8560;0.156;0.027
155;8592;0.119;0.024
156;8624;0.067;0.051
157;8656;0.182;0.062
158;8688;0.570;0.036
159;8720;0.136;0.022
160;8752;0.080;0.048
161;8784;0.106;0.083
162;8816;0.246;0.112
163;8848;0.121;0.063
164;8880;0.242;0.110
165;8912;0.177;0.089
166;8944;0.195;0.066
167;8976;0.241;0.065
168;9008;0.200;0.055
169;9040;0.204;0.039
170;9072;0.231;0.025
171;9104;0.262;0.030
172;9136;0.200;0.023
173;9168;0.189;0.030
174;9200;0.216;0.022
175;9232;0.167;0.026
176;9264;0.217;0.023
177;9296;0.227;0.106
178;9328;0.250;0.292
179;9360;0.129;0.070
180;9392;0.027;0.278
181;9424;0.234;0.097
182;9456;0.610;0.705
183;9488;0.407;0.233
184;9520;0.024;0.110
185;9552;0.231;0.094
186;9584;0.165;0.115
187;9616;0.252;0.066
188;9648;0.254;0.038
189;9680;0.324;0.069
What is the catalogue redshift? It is 1.329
